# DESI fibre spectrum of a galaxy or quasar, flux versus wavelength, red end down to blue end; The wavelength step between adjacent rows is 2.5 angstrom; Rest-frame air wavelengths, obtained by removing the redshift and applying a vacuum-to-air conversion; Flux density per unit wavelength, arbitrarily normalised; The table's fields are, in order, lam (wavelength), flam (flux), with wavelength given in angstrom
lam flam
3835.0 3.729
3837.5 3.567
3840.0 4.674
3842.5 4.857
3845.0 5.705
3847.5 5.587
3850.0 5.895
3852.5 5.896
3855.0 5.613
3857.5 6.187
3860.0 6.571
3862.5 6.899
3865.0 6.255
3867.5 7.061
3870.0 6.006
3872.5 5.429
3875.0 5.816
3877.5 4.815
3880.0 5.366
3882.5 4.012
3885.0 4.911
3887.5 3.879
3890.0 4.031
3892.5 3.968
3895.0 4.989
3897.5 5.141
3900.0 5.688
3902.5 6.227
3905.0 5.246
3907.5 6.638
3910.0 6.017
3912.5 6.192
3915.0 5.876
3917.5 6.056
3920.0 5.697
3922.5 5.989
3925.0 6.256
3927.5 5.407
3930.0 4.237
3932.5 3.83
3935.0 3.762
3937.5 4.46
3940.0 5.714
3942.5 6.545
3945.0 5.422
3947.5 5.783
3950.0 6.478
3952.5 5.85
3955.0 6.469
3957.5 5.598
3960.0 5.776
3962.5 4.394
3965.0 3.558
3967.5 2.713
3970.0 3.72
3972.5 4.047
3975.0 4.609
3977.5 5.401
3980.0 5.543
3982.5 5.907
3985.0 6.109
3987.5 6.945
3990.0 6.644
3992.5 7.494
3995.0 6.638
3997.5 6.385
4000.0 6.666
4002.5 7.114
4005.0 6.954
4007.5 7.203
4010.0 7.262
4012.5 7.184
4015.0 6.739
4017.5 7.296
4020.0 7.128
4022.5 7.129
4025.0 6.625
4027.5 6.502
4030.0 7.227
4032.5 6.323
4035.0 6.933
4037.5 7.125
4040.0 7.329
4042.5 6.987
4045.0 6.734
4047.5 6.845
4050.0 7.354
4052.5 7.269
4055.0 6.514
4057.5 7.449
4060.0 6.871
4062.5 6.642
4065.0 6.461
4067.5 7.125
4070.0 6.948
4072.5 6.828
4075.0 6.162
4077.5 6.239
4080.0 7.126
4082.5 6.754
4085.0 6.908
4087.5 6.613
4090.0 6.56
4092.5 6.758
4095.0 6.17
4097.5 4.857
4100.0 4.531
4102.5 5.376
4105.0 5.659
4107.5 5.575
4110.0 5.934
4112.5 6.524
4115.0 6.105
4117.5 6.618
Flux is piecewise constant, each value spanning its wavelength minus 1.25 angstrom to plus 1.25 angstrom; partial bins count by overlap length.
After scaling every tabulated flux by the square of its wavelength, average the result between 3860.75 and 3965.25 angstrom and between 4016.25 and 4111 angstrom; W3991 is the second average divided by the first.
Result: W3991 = 1.3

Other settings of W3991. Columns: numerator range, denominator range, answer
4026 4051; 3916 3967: 1.37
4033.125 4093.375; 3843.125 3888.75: 1.34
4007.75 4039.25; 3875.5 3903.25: 1.55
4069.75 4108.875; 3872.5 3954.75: 1.26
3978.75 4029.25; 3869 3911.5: 1.38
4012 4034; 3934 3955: 1.29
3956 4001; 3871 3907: 1.14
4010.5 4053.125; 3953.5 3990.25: 1.40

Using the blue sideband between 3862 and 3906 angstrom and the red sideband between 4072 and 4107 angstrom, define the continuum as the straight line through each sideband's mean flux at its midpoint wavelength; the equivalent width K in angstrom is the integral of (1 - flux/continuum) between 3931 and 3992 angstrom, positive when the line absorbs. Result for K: 4.1 angstrom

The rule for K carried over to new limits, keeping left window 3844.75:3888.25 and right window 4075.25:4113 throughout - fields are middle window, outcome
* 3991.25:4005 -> -2.2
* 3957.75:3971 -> 3.9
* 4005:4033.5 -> -4.8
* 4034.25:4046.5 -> -2.1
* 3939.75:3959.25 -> -0.5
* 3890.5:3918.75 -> 0.8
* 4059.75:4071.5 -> -1.5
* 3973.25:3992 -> 0.0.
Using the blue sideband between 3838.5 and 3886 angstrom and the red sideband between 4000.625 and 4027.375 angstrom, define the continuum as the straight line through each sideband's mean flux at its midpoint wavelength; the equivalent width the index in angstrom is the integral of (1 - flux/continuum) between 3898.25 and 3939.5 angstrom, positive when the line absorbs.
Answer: 4.6 angstrom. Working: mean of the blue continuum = 5.65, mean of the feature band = 5.47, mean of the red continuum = 7.03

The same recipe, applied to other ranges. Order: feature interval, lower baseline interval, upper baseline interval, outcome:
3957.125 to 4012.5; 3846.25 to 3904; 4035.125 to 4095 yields 4.36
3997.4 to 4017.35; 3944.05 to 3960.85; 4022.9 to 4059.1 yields -1.31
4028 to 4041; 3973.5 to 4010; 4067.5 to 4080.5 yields -0.80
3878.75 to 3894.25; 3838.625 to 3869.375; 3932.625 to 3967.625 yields 3.56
